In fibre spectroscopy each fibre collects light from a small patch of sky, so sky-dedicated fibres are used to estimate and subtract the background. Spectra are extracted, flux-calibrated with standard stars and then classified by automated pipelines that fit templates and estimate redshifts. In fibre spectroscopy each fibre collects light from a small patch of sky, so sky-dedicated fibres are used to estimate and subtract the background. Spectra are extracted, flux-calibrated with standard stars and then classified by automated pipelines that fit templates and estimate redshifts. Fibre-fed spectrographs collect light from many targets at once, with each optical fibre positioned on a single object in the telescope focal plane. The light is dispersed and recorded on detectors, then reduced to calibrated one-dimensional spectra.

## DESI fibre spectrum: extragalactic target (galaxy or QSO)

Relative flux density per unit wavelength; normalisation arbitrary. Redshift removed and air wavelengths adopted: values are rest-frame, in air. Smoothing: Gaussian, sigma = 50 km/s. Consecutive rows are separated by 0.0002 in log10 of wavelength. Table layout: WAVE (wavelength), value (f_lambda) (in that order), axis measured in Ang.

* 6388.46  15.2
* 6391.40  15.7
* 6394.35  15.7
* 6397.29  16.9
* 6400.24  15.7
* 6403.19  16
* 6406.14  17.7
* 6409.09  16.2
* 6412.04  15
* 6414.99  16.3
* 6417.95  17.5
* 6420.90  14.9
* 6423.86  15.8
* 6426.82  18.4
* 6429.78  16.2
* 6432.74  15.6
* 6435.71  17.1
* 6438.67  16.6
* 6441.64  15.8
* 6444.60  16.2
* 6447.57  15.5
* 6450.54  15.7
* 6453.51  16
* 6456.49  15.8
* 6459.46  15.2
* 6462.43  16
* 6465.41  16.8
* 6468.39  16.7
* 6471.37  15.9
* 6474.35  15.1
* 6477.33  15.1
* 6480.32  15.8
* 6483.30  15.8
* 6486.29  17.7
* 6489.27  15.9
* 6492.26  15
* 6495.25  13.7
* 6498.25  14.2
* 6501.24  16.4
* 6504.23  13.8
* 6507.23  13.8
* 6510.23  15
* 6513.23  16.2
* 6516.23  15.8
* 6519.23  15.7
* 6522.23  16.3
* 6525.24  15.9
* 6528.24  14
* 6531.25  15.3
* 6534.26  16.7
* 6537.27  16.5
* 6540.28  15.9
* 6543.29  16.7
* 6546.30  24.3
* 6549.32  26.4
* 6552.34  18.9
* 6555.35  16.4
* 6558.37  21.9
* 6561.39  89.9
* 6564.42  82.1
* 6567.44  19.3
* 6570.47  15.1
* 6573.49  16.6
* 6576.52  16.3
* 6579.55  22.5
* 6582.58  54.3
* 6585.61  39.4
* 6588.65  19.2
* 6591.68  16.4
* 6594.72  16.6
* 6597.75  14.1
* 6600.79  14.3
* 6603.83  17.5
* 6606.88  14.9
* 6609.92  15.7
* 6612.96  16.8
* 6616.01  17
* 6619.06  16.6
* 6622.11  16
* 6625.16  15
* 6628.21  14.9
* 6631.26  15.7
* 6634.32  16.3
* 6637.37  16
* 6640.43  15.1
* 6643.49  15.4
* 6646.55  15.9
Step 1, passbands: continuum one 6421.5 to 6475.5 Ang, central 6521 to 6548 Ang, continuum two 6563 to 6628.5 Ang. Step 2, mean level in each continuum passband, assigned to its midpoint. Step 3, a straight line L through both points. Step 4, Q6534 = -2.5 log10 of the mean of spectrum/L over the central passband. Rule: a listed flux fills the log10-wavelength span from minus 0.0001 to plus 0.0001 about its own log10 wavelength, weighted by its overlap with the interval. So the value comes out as 0.17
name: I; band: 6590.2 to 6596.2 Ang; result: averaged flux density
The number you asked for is 16.5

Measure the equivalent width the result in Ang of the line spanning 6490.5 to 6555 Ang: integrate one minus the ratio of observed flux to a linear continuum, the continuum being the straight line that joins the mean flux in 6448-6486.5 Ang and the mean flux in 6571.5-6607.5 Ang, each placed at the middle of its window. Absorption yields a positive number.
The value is 7.6 Ang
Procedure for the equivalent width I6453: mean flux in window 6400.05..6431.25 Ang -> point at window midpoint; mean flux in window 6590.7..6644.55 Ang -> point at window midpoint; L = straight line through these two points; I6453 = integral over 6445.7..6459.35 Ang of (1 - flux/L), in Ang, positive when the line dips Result 0.5 Ang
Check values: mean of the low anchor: 16.4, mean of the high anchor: 15.8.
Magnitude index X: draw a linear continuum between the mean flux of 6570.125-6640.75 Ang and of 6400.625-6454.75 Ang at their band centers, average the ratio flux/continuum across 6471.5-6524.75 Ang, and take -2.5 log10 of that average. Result 0.13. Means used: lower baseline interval 16.2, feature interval 15.4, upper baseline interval 19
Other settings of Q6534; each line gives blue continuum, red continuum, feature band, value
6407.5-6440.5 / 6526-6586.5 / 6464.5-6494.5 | 0.304 mag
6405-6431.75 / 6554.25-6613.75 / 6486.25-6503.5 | 0.367 mag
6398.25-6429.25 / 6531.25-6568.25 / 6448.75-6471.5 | 0.295 mag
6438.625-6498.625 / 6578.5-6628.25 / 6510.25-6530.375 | 0.122 mag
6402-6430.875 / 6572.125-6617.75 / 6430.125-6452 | 0.061 mag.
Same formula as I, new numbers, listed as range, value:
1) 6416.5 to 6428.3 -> 16.7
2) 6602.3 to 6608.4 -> 16.2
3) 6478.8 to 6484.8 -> 15.8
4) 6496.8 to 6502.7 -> 15.3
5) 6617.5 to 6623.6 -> 16.3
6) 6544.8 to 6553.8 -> 23.2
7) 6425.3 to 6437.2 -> 16.8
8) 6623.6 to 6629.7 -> 15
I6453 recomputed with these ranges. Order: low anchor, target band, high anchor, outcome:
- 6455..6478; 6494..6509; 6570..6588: 3.93 Ang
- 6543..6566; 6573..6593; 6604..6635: 0.89 Ang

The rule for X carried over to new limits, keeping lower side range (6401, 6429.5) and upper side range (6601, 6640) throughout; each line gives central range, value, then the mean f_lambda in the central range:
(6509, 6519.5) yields 0.03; 15.7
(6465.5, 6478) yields 0.03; 15.9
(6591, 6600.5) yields 0.04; 15.5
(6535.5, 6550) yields -0.21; 19.5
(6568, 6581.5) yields -0.18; 18.9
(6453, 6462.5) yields 0.04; 15.7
